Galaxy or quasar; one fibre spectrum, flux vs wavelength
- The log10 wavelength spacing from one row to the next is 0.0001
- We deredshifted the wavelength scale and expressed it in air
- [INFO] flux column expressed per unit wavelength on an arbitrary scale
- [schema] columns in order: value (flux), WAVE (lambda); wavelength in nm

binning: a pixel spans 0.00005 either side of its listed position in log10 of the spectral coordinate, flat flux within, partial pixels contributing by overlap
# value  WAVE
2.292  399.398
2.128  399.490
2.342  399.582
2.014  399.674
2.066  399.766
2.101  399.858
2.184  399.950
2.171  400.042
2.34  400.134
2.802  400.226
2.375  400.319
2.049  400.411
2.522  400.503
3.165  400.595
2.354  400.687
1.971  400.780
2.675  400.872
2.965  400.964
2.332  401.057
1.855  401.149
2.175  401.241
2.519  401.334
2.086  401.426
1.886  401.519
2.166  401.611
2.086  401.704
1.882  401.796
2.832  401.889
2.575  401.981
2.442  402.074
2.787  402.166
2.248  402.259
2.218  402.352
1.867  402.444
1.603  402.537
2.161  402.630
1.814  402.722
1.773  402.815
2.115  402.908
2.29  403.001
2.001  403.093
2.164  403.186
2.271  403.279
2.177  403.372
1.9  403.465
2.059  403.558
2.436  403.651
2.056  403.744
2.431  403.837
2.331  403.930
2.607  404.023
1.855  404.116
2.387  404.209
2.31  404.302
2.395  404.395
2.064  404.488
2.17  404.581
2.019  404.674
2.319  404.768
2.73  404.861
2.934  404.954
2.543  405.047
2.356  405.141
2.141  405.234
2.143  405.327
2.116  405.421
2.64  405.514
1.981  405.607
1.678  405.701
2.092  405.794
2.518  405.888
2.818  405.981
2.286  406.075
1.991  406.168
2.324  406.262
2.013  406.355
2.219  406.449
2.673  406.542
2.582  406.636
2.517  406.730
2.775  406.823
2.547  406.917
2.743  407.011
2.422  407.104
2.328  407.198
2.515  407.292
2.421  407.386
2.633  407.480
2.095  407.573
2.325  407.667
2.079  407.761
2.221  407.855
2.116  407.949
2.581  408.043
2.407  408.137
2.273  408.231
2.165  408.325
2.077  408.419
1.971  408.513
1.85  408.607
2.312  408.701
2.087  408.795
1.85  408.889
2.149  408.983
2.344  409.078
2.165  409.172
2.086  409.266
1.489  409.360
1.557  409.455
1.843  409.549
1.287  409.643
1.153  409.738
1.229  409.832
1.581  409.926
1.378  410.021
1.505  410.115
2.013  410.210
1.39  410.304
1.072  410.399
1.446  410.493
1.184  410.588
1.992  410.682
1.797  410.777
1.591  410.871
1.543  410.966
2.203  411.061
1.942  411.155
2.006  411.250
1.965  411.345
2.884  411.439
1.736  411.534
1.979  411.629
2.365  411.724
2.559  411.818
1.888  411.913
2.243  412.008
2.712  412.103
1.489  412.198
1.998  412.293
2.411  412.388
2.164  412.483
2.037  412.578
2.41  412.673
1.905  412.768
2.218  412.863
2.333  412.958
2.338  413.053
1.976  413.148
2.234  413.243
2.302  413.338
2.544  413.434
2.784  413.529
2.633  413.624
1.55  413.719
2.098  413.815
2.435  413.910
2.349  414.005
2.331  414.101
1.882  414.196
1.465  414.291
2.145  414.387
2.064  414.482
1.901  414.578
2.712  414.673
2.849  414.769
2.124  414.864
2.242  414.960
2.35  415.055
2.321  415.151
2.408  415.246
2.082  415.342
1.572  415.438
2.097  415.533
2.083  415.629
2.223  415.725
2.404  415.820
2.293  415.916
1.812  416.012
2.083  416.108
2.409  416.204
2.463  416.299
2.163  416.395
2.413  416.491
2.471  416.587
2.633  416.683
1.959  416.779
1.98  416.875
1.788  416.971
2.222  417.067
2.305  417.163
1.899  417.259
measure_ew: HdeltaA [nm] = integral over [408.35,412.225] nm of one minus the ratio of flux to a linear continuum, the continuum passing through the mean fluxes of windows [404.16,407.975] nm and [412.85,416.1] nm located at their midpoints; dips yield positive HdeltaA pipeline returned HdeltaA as 0.72 nm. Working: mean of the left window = 2.35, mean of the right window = 2.21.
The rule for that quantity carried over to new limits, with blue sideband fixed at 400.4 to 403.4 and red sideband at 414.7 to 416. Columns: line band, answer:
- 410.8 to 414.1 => 0.092 nm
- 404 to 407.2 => -0.152 nm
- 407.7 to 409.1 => 0.047 nm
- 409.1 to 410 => 0.251 nm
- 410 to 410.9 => 0.280 nm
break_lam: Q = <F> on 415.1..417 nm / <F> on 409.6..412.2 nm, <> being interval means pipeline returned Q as 1.22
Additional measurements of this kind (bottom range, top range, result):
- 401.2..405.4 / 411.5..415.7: 0.98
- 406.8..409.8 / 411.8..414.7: 1.02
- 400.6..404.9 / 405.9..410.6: 0.93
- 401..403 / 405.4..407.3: 1.09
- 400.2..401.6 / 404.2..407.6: 1.00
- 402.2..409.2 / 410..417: 0.93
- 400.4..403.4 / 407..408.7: 1.02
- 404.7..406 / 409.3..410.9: 0.64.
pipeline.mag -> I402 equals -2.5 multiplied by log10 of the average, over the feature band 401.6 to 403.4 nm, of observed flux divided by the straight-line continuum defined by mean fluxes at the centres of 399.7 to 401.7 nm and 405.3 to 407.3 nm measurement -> 0.07 mag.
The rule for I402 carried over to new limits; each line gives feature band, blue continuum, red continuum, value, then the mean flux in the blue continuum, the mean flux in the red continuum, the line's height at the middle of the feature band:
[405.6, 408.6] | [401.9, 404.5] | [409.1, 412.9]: -0.15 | 2.2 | 1.86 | 2.03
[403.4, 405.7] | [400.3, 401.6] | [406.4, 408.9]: 0.03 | 2.35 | 2.33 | 2.34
